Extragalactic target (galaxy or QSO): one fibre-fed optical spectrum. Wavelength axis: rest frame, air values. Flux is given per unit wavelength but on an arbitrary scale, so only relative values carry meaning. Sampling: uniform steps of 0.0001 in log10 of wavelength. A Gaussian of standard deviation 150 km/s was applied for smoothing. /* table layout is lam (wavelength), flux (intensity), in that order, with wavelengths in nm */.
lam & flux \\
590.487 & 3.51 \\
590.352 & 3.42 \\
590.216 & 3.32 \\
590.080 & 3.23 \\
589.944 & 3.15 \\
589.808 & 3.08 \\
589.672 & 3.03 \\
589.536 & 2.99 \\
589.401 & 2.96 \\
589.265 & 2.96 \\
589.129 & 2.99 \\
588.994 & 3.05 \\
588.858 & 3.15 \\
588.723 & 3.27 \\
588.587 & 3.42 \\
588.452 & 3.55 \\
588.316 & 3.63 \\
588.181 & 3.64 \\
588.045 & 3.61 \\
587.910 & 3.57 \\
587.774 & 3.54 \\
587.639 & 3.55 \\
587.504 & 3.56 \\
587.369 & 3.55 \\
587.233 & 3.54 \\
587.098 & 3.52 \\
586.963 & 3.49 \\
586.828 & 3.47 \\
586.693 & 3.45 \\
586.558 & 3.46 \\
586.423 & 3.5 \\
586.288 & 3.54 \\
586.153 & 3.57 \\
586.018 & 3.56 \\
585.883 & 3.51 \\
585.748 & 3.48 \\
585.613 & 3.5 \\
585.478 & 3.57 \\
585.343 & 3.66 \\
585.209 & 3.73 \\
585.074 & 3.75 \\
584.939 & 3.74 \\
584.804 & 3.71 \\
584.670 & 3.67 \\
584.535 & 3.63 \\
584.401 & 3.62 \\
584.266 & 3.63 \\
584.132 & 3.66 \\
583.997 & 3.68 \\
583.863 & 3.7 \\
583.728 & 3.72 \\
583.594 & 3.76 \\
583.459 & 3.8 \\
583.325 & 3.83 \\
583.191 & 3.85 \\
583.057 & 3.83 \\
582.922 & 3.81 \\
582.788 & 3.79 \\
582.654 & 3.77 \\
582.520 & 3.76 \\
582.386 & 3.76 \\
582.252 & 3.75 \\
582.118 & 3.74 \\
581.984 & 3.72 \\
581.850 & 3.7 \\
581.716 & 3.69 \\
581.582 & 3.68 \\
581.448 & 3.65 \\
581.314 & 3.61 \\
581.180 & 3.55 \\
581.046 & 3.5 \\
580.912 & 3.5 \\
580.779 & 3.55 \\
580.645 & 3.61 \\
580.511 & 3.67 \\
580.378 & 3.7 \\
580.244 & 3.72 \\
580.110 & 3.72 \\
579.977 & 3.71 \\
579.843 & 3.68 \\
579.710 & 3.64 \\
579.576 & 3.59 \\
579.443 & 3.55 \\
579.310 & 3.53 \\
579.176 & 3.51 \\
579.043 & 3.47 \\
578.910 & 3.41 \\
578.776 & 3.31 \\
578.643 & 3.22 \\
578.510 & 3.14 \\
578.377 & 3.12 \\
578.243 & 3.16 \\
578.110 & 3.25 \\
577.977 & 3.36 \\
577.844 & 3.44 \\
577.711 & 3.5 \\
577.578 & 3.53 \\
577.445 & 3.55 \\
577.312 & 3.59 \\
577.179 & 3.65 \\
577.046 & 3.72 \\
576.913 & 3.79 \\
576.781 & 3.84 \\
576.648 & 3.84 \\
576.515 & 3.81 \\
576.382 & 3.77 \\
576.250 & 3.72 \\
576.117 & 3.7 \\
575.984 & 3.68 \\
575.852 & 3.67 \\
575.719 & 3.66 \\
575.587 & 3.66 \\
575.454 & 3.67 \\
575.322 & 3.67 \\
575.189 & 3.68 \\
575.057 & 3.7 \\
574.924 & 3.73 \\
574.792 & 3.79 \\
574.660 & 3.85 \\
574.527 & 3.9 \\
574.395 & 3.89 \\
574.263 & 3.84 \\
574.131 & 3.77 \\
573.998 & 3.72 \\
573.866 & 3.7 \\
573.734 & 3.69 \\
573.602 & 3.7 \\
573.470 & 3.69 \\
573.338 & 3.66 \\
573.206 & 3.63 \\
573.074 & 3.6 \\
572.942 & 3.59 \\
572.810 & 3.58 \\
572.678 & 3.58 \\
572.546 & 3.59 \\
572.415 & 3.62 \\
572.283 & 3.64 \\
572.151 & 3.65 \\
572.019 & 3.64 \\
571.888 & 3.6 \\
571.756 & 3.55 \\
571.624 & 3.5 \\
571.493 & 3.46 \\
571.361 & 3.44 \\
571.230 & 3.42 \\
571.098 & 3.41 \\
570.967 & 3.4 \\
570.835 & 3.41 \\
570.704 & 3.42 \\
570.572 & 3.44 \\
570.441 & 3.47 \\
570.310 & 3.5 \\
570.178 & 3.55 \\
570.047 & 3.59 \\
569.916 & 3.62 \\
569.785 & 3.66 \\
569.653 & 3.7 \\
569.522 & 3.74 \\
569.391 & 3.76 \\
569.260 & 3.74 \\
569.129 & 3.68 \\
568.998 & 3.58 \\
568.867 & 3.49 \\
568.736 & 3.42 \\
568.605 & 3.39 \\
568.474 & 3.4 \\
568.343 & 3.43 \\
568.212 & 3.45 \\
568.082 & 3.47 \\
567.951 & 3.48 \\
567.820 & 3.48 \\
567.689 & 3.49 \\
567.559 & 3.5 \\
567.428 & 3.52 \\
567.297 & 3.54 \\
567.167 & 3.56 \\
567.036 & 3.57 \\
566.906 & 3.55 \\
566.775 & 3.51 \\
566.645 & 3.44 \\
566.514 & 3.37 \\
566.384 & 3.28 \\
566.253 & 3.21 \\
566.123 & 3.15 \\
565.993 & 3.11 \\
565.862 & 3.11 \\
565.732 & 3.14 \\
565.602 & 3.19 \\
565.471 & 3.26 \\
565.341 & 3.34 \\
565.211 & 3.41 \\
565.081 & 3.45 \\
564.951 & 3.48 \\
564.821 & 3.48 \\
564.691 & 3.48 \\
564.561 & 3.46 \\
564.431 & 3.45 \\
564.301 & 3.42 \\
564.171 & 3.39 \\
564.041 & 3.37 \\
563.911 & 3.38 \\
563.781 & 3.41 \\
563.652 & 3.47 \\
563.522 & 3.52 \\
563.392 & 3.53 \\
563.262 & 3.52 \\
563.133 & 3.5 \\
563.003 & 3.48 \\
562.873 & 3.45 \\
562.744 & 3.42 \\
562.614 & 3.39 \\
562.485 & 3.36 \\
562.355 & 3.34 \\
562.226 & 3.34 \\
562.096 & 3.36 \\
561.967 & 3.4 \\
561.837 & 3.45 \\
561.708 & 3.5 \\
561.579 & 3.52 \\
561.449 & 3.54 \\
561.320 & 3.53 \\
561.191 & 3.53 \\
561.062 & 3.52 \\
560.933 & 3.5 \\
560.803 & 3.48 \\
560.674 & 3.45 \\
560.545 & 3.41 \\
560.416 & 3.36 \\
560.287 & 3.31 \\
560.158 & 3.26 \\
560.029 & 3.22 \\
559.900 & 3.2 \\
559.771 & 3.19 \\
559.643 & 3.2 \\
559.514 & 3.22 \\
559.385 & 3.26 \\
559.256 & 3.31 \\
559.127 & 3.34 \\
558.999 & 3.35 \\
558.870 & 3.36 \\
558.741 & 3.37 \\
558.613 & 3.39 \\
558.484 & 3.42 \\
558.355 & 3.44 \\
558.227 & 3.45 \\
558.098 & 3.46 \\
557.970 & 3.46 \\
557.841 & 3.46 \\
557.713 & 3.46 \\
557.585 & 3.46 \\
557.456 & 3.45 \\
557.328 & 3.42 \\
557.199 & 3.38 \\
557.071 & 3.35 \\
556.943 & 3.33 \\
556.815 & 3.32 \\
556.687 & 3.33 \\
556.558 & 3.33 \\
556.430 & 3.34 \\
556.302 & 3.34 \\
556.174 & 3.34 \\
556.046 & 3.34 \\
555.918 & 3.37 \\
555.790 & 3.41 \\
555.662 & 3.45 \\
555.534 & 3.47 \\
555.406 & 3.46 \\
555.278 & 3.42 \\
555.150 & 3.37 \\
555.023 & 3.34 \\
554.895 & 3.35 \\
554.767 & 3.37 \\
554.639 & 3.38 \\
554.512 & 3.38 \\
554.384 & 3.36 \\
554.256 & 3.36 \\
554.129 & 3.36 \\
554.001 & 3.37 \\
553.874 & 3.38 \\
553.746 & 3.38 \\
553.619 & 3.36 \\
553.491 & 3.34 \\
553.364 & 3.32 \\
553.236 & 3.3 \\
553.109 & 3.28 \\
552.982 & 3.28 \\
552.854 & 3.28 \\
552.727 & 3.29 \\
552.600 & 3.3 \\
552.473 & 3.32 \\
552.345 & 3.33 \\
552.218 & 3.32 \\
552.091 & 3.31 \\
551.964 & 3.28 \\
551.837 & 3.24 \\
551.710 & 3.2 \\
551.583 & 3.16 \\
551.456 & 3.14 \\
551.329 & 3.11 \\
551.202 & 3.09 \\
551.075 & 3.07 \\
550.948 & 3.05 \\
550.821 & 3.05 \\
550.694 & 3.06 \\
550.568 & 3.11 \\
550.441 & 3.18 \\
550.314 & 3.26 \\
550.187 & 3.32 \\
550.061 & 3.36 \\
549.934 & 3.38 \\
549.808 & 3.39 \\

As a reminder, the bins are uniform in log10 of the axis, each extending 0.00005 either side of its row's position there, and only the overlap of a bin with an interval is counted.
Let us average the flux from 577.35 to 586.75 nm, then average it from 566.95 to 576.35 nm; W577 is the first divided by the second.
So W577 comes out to 1.00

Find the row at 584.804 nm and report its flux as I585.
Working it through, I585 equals 3.71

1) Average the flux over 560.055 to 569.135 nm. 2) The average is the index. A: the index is 3.42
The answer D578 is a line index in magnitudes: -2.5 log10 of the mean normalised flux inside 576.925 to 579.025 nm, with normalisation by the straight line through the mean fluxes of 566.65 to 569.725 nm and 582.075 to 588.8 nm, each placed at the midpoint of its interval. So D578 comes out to 0.06 mag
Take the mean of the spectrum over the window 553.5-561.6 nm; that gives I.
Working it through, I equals 3.38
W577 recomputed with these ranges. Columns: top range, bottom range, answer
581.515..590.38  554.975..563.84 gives 1.04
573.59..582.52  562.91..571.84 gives 1.05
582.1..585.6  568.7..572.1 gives 1.05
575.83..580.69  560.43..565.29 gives 1.03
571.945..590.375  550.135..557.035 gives 1.09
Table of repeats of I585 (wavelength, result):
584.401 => 3.62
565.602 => 3.19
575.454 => 3.67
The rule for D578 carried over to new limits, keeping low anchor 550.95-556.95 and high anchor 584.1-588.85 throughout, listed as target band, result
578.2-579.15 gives 0.07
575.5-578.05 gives -0.05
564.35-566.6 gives 0.03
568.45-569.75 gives -0.05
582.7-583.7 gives -0.08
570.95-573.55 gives -0.03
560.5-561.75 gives -0.04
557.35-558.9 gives -0.03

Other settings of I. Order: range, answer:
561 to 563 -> 3.44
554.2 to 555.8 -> 3.39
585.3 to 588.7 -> 3.53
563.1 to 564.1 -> 3.46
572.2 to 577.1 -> 3.71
